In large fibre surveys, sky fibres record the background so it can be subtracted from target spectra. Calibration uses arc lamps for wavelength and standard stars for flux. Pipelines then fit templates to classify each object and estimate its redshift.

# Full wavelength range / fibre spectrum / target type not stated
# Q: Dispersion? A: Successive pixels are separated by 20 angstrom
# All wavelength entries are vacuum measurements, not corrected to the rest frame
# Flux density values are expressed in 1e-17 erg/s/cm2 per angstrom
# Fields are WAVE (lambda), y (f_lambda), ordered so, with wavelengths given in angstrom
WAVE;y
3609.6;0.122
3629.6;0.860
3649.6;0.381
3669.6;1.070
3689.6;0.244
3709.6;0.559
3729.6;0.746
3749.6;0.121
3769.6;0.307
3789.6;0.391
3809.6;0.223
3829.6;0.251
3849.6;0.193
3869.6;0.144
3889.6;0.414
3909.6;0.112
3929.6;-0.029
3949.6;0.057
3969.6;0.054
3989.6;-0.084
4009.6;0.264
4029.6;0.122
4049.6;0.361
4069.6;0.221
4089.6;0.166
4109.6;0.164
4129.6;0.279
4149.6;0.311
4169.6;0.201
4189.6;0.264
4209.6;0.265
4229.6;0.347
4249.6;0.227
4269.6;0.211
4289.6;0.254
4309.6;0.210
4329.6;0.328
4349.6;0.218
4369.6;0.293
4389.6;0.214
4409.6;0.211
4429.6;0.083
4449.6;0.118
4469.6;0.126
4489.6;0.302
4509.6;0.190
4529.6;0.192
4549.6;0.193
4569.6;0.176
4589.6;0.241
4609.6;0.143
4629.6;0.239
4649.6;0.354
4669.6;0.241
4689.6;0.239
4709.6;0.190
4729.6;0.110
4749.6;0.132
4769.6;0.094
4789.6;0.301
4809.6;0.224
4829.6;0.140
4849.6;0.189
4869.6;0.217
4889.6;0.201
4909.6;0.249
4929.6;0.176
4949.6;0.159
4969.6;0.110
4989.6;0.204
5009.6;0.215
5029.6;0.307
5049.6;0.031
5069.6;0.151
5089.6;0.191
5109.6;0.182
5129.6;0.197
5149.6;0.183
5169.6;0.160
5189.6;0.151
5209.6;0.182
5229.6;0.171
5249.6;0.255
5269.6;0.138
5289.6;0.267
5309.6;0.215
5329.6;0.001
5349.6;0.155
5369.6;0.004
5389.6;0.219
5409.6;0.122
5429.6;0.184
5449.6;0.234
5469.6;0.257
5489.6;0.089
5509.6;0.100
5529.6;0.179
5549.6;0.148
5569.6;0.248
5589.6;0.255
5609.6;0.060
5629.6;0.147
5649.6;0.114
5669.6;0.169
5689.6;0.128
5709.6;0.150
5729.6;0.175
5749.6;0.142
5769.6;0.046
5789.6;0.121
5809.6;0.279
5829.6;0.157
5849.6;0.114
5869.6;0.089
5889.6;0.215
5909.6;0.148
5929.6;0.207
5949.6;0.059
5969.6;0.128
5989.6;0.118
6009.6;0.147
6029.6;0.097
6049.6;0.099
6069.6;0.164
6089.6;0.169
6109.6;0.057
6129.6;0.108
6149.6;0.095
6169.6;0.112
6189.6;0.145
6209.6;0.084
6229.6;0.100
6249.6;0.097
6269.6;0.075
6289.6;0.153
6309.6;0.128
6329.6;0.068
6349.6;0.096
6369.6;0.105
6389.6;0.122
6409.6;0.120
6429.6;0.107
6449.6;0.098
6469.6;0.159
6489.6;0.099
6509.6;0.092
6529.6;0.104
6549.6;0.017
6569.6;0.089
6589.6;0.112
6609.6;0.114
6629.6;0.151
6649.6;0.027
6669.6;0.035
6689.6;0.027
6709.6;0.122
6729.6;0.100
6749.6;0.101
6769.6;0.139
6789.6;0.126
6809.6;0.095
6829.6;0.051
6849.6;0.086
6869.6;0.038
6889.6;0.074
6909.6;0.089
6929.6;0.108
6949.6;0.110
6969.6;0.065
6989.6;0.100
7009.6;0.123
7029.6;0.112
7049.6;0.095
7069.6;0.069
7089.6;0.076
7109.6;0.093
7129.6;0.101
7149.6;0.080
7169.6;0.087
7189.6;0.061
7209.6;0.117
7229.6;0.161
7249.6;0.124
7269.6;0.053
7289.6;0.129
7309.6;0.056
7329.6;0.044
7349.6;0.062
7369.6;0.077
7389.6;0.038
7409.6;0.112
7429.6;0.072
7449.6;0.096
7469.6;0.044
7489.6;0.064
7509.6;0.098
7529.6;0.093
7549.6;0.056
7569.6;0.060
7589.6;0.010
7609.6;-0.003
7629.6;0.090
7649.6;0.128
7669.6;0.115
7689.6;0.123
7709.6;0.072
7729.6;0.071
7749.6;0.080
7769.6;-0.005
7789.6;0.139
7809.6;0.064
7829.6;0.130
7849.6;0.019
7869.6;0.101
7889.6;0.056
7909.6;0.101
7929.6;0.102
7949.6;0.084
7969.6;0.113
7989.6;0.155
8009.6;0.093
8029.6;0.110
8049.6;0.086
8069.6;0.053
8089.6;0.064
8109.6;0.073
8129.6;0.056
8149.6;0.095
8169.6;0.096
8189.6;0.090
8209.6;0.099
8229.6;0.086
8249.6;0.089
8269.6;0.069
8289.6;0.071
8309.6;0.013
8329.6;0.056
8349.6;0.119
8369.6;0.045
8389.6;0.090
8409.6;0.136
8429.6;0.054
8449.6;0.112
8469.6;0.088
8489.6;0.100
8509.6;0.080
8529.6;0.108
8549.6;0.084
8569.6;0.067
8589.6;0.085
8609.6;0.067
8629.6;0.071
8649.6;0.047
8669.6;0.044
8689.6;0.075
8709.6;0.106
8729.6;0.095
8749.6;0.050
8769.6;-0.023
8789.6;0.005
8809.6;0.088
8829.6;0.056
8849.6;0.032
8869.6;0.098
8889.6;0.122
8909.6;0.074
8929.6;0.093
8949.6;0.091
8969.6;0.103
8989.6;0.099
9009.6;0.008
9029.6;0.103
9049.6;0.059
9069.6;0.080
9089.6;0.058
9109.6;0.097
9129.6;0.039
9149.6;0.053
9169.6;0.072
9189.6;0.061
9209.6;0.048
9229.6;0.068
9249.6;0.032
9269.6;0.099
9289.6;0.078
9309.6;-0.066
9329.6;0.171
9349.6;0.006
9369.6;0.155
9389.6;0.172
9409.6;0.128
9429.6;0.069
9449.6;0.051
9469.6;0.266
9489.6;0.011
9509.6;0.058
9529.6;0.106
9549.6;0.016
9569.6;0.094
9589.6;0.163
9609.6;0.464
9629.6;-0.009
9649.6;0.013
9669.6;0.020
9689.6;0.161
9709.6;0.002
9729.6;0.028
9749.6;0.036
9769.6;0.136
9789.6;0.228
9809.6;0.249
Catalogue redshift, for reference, 1.576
